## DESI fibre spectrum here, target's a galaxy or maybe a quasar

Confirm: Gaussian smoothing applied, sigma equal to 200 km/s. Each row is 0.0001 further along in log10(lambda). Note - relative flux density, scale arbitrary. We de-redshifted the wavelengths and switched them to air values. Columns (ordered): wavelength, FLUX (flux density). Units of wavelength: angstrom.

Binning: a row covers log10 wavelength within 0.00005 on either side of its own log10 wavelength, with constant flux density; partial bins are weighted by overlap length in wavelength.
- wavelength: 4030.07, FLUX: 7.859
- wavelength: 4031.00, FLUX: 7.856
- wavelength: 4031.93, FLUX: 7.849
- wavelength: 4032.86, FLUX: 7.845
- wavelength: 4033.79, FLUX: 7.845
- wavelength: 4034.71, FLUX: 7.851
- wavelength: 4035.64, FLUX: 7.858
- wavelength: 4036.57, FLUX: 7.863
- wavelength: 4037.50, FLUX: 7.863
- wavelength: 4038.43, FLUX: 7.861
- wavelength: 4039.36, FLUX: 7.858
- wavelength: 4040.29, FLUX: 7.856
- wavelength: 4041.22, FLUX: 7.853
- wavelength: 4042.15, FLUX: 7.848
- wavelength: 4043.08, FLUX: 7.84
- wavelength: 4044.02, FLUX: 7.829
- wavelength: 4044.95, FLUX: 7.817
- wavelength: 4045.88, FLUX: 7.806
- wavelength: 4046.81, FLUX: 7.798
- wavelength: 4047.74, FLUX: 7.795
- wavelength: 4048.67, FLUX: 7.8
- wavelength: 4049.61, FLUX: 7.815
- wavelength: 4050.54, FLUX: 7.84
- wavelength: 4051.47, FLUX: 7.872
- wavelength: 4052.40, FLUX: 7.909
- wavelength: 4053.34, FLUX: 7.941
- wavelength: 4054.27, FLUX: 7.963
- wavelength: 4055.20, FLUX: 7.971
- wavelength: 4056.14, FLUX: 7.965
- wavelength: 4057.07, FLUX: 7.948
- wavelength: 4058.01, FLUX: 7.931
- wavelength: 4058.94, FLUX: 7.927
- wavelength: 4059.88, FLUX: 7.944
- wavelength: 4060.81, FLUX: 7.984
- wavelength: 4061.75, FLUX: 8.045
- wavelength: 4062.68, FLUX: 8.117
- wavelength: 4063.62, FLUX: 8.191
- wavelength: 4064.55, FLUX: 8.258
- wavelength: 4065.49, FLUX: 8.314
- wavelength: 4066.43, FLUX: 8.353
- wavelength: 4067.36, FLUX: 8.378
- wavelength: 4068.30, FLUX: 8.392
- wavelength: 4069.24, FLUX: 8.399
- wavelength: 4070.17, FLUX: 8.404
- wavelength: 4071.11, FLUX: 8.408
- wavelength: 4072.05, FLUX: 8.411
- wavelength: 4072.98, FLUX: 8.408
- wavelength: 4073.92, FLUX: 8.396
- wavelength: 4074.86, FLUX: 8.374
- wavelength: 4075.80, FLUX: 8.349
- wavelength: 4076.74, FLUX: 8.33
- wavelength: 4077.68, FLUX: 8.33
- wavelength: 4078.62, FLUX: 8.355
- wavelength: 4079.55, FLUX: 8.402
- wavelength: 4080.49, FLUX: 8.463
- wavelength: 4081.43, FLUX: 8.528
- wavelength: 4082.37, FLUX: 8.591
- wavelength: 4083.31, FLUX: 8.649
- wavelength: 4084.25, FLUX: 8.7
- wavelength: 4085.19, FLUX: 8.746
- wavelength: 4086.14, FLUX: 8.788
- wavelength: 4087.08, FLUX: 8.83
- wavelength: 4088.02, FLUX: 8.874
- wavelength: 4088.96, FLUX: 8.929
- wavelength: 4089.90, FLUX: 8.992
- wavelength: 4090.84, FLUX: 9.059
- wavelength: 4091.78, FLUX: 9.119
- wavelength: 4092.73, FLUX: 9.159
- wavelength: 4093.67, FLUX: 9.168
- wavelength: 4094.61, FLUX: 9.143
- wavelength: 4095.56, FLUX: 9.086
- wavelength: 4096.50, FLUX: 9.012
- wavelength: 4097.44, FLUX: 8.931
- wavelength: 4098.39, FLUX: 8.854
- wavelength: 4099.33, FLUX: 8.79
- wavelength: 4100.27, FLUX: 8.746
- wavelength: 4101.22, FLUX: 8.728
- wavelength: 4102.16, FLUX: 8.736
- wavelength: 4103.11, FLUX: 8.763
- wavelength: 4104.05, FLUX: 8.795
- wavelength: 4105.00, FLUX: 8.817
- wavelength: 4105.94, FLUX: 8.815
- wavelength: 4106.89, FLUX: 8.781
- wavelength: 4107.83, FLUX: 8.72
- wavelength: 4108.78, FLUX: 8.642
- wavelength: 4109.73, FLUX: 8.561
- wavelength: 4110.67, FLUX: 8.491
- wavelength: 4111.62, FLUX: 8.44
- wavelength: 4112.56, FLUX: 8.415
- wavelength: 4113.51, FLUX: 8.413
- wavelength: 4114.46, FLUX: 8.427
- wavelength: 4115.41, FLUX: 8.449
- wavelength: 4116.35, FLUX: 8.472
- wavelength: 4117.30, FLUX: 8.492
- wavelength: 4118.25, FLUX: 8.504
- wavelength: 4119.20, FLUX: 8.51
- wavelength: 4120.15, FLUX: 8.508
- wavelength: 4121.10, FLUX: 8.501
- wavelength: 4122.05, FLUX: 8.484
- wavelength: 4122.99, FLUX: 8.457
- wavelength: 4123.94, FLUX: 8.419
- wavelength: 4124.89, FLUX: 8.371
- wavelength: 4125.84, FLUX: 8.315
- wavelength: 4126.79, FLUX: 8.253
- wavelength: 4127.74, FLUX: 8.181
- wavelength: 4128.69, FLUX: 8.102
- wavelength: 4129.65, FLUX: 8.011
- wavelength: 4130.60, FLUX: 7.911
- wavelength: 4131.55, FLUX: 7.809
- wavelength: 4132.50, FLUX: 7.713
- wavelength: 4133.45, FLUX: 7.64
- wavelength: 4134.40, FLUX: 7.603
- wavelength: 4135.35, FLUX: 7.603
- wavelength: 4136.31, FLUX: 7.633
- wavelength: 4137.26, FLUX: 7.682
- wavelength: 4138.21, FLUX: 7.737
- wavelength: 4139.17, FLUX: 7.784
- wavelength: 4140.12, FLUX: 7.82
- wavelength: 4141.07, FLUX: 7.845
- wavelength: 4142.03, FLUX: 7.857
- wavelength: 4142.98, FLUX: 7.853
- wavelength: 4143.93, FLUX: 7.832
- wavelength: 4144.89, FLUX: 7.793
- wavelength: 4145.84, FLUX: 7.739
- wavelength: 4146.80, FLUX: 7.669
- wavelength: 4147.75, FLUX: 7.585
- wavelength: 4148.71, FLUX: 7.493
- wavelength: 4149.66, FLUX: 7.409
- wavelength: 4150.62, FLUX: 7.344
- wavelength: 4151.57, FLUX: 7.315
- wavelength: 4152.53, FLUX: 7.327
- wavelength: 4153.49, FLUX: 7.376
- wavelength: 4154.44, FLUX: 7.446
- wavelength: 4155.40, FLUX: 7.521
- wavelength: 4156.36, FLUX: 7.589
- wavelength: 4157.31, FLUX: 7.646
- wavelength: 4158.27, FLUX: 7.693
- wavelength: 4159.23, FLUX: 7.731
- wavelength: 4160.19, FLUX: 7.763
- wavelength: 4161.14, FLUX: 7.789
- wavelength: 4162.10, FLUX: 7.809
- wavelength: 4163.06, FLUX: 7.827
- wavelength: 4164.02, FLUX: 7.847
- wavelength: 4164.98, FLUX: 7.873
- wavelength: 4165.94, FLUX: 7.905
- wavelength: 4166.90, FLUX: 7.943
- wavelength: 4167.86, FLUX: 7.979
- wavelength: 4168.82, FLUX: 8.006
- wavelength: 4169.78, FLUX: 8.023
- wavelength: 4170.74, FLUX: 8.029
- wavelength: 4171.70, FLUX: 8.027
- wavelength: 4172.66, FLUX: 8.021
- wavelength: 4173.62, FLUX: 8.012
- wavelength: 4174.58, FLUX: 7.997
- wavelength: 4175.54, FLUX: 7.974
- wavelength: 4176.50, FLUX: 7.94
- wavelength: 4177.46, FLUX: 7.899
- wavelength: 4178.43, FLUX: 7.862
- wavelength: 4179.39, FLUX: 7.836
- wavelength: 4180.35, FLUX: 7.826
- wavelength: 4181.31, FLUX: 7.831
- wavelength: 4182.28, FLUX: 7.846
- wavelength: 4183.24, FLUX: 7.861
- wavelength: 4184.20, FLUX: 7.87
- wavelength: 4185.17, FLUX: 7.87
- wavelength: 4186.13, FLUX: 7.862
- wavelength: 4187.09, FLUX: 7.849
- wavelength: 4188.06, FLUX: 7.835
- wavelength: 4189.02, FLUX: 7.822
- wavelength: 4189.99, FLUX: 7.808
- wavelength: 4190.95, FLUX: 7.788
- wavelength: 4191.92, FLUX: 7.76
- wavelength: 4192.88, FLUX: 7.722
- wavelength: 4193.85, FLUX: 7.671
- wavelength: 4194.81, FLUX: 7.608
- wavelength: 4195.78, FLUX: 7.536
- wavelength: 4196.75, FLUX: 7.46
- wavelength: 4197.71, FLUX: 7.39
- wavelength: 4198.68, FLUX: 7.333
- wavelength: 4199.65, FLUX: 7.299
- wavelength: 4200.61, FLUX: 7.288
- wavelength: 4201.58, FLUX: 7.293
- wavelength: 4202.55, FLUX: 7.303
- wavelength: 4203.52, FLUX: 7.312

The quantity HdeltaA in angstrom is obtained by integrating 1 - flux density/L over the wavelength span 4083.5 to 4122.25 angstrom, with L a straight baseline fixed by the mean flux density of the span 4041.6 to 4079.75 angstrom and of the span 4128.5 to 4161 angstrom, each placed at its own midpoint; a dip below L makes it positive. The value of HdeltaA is -4.21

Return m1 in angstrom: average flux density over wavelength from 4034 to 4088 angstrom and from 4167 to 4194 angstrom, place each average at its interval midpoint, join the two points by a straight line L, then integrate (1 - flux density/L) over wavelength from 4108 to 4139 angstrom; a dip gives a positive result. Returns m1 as -0.8 angstrom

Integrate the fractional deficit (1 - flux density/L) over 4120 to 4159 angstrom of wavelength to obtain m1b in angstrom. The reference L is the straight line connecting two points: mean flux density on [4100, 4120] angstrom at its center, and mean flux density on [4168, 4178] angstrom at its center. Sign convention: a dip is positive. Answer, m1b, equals 2.3 angstrom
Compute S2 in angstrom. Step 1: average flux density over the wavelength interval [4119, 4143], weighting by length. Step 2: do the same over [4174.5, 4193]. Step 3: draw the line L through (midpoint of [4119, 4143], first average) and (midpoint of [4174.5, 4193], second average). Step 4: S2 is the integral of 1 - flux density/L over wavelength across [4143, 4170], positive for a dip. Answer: 0.9 angstrom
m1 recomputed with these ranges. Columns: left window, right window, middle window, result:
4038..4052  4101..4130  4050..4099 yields -2.0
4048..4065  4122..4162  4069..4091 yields -1.8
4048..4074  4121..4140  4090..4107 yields -1.8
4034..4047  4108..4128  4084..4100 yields -1.4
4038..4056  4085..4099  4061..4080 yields 0.3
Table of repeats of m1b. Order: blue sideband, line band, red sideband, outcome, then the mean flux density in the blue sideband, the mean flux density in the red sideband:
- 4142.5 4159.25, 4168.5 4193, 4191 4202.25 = -1.2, 7.57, 7.49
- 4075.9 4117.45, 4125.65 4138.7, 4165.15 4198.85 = 0.8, 8.72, 7.83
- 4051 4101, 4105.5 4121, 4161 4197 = -0.5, 8.48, 7.85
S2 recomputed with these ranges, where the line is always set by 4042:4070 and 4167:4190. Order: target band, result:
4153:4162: 0.3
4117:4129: -0.7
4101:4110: -0.9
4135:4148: 0.3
